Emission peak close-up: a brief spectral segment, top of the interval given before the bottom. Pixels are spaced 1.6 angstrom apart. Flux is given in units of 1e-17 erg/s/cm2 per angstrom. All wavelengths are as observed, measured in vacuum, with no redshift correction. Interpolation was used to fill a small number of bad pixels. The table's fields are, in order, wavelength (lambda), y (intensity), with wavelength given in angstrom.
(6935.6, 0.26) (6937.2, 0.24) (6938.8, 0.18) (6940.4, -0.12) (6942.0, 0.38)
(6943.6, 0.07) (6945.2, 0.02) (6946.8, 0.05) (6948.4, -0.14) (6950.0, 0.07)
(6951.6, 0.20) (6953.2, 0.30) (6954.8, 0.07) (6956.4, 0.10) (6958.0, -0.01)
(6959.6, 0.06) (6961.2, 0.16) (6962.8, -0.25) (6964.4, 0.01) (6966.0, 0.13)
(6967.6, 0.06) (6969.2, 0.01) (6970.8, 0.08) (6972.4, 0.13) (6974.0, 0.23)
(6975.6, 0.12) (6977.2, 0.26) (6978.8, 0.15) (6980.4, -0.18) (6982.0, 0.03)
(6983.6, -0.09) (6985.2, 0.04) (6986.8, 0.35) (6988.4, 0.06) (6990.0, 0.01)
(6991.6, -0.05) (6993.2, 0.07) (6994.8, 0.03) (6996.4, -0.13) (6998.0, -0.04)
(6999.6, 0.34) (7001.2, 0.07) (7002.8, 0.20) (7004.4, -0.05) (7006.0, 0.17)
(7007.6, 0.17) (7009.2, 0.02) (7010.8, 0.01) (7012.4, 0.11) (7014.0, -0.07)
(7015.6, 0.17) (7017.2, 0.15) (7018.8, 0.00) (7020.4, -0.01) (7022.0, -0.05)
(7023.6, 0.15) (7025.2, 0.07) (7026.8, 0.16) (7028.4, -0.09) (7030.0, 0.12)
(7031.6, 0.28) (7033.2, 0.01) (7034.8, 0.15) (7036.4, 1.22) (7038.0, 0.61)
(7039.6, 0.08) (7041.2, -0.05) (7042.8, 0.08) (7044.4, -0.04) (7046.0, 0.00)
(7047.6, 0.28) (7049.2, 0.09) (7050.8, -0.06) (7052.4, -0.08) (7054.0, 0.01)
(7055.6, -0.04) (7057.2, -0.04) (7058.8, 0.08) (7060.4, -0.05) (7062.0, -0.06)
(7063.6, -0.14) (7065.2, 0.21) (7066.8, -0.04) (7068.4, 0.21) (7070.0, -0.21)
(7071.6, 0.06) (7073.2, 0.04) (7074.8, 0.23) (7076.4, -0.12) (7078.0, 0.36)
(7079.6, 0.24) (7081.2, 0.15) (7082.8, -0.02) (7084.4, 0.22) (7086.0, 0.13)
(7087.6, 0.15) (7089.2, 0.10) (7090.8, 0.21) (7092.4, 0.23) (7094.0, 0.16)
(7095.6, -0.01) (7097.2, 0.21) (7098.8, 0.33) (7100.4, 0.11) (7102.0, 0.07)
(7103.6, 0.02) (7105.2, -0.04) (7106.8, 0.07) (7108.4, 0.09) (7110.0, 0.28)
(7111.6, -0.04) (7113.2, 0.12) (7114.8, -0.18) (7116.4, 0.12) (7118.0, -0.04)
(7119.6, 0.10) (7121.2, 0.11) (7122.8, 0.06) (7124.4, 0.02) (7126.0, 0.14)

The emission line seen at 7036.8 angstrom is Halpha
